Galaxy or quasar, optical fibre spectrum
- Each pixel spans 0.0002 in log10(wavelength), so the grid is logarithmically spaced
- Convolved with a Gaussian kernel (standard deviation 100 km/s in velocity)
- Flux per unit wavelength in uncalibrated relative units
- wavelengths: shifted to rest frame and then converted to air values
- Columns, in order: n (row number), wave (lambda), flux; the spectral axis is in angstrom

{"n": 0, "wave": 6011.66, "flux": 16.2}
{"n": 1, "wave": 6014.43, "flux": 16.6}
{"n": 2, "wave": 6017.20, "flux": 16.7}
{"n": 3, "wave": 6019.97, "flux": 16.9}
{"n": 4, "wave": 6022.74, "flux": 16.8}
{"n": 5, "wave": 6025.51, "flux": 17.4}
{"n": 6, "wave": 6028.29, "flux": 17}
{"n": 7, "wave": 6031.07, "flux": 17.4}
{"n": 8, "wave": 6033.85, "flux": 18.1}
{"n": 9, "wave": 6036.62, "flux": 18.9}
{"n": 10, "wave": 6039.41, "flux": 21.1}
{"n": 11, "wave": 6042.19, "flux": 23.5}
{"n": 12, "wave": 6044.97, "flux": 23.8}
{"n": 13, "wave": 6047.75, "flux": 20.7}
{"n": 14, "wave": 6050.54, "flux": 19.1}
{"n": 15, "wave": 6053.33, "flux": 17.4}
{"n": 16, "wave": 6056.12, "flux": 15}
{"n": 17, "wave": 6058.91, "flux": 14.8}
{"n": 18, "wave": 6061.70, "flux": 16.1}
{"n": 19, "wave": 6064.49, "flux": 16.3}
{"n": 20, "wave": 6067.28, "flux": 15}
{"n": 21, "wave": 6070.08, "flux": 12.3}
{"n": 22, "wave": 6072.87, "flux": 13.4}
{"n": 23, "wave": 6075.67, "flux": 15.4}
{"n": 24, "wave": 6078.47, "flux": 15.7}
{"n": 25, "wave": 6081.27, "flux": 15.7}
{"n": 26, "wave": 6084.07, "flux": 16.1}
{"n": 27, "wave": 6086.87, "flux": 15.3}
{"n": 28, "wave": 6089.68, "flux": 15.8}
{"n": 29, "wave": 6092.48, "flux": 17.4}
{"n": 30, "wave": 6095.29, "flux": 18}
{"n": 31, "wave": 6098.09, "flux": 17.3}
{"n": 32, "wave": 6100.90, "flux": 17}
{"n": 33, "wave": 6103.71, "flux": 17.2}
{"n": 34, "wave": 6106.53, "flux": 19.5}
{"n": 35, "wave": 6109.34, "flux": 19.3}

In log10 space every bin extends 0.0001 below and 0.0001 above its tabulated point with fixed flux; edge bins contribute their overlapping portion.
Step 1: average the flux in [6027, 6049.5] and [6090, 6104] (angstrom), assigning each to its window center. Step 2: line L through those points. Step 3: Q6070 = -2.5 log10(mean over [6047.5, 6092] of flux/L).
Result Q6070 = 0.18 mag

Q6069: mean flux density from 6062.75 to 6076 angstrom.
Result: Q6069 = 14.5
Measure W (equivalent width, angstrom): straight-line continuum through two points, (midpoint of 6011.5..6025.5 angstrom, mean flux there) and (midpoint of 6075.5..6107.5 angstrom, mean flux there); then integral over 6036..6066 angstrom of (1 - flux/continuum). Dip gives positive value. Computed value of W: -3.6 angstrom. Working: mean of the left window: 16.8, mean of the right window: 16.7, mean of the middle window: 18.8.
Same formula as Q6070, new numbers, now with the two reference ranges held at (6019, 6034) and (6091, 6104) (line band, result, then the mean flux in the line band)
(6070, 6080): 0.20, 14.5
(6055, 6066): 0.11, 15.6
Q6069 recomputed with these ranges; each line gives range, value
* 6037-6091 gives 17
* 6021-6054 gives 19.3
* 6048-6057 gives 17.7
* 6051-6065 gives 16.1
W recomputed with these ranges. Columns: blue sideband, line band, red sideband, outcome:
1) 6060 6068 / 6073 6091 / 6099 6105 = 1.0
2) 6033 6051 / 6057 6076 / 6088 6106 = 4.5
